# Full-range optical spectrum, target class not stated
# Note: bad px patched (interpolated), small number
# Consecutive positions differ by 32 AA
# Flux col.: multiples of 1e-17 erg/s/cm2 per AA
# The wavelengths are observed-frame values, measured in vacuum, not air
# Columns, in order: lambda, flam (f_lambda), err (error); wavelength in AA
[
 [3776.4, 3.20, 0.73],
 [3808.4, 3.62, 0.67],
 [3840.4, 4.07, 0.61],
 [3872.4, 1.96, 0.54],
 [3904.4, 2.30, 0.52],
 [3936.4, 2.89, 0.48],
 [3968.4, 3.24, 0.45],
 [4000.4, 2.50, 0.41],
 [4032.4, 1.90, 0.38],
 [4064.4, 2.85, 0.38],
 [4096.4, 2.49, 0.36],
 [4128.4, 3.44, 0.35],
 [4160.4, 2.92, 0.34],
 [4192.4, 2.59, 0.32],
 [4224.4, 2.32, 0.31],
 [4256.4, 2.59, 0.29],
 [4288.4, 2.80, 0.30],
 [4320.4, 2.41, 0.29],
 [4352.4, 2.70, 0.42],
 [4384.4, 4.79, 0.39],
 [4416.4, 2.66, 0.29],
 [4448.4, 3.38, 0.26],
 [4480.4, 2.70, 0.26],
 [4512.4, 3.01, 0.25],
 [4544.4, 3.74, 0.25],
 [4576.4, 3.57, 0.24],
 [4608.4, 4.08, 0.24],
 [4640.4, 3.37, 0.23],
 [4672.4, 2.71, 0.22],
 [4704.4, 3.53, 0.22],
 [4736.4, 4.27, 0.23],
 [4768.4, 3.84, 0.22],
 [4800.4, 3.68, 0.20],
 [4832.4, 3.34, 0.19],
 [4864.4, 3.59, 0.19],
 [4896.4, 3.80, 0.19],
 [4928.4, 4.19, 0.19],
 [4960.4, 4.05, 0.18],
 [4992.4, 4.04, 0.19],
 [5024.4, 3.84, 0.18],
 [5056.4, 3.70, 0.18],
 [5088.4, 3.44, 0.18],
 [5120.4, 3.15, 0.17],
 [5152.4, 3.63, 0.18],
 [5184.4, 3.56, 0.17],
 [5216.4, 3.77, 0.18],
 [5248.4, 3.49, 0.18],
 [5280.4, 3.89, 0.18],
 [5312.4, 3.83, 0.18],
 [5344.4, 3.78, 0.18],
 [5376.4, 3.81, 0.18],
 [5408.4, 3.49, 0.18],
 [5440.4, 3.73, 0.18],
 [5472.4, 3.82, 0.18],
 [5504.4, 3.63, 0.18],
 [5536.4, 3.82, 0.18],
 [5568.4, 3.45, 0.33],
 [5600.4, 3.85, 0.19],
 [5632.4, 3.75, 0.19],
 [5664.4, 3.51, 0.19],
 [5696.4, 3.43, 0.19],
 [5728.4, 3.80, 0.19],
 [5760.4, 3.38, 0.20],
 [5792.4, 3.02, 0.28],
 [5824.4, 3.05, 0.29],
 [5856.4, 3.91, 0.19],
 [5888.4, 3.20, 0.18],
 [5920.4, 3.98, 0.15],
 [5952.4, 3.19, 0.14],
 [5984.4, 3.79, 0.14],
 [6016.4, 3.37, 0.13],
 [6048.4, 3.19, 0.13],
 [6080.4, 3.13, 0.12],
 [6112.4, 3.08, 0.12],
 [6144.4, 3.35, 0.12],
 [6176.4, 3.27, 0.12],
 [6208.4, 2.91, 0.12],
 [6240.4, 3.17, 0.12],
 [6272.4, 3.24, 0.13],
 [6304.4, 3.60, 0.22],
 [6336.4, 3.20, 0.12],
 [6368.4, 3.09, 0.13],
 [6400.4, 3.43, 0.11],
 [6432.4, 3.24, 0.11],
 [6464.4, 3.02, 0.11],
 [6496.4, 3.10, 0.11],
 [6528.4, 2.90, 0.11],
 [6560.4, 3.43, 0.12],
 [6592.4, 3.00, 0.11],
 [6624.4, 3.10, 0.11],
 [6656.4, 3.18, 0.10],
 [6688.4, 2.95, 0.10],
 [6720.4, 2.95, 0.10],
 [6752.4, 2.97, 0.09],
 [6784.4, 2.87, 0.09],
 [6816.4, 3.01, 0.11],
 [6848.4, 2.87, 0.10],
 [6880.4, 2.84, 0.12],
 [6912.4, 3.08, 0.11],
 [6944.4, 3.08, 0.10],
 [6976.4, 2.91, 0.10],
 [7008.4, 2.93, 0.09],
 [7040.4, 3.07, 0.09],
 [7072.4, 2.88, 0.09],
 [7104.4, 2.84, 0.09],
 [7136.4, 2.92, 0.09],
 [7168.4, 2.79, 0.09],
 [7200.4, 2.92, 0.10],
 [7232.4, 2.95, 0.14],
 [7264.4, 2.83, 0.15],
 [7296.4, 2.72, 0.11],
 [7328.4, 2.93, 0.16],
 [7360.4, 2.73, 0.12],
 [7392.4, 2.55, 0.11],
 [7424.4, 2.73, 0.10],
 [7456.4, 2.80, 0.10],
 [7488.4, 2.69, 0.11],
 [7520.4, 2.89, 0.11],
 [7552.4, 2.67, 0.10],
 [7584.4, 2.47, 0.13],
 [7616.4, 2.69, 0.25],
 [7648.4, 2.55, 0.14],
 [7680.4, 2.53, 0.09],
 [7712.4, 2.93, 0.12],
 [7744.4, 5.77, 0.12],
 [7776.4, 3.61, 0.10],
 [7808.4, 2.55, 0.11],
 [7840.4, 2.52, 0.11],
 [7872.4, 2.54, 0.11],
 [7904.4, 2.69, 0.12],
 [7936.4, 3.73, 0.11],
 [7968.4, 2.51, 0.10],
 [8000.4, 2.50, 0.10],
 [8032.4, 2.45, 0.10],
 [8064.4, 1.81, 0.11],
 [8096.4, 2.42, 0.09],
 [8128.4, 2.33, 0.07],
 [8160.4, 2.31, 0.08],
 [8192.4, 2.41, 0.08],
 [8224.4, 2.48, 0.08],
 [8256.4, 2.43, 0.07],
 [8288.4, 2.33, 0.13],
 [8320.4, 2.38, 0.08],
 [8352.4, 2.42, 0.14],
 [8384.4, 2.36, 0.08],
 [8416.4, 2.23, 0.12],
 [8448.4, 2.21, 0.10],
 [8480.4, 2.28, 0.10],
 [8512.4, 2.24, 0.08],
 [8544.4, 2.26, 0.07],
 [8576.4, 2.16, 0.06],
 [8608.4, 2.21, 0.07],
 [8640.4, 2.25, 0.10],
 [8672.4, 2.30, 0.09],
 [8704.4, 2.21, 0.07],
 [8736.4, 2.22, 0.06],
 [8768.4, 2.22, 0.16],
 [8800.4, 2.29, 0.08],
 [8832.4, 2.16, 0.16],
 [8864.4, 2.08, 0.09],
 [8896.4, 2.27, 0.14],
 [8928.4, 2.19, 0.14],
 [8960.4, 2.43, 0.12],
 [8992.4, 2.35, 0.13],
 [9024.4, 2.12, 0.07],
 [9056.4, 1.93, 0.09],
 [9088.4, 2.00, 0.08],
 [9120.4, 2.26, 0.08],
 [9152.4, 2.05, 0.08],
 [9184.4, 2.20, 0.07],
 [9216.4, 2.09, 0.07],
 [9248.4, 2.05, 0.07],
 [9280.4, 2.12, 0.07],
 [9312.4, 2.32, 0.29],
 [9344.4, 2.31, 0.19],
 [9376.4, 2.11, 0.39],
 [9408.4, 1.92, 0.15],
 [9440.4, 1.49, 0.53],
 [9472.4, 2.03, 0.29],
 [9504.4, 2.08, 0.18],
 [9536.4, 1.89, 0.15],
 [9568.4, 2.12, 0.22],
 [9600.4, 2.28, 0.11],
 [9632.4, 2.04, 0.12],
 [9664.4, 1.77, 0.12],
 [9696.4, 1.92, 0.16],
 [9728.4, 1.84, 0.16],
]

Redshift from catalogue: 0.18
